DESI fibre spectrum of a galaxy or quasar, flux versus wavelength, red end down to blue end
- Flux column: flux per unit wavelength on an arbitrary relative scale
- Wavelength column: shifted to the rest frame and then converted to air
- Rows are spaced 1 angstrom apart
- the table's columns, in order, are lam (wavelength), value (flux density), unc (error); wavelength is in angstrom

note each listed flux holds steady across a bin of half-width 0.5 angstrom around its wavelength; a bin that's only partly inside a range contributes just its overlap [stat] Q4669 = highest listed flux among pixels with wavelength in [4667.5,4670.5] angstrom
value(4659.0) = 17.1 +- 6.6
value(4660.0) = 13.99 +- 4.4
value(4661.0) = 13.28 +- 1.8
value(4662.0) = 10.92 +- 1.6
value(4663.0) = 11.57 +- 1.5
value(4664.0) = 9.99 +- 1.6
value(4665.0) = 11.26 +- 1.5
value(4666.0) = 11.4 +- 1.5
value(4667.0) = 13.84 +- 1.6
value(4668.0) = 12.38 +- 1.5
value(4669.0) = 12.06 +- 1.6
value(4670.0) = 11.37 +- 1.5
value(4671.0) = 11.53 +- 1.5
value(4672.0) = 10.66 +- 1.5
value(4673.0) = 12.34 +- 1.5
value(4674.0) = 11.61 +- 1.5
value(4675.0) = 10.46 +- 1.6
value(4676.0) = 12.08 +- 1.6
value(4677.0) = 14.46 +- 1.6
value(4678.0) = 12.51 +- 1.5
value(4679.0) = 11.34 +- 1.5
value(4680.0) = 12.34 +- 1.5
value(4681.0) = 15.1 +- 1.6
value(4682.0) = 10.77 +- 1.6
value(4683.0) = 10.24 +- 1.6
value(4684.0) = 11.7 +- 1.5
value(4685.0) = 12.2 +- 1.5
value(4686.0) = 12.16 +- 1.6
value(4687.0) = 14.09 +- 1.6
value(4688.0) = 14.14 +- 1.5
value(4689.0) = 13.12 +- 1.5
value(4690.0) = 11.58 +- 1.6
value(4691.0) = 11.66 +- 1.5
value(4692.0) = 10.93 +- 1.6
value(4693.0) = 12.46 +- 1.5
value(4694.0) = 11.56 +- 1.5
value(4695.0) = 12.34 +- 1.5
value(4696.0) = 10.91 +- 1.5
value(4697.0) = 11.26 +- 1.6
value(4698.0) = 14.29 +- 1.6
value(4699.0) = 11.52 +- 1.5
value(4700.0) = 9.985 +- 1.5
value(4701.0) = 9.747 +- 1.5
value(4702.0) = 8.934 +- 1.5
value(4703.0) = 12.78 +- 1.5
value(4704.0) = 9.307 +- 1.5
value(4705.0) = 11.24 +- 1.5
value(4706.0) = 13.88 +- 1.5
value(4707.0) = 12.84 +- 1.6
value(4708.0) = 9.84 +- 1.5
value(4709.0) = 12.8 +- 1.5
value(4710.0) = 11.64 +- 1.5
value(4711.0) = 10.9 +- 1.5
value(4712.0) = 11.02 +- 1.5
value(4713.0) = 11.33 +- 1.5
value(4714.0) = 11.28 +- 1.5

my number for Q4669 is 12.38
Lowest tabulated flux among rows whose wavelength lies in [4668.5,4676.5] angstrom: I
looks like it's 10.46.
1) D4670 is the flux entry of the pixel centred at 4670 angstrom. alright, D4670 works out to 11.37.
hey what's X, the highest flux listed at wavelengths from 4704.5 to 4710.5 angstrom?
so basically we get 13.88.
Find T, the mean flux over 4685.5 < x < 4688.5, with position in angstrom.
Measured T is 13.5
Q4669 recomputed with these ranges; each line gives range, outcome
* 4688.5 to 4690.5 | 13.12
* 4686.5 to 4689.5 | 14.14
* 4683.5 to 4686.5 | 12.2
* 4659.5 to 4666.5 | 13.99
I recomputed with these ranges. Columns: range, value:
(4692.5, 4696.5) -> 10.91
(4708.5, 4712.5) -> 10.9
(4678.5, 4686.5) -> 10.24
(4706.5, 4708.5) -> 9.84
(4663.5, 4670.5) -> 9.99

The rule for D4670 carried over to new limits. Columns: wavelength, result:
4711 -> 10.9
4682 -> 10.77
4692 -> 10.93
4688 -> 14.14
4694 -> 11.56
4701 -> 9.747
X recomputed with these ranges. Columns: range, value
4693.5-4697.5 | 12.34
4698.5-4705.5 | 12.78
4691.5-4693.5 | 12.46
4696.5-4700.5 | 14.29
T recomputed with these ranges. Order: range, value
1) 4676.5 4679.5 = 12.8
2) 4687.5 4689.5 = 13.6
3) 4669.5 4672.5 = 11.2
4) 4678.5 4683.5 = 12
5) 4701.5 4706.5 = 11.2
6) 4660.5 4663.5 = 11.9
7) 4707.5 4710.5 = 11.4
